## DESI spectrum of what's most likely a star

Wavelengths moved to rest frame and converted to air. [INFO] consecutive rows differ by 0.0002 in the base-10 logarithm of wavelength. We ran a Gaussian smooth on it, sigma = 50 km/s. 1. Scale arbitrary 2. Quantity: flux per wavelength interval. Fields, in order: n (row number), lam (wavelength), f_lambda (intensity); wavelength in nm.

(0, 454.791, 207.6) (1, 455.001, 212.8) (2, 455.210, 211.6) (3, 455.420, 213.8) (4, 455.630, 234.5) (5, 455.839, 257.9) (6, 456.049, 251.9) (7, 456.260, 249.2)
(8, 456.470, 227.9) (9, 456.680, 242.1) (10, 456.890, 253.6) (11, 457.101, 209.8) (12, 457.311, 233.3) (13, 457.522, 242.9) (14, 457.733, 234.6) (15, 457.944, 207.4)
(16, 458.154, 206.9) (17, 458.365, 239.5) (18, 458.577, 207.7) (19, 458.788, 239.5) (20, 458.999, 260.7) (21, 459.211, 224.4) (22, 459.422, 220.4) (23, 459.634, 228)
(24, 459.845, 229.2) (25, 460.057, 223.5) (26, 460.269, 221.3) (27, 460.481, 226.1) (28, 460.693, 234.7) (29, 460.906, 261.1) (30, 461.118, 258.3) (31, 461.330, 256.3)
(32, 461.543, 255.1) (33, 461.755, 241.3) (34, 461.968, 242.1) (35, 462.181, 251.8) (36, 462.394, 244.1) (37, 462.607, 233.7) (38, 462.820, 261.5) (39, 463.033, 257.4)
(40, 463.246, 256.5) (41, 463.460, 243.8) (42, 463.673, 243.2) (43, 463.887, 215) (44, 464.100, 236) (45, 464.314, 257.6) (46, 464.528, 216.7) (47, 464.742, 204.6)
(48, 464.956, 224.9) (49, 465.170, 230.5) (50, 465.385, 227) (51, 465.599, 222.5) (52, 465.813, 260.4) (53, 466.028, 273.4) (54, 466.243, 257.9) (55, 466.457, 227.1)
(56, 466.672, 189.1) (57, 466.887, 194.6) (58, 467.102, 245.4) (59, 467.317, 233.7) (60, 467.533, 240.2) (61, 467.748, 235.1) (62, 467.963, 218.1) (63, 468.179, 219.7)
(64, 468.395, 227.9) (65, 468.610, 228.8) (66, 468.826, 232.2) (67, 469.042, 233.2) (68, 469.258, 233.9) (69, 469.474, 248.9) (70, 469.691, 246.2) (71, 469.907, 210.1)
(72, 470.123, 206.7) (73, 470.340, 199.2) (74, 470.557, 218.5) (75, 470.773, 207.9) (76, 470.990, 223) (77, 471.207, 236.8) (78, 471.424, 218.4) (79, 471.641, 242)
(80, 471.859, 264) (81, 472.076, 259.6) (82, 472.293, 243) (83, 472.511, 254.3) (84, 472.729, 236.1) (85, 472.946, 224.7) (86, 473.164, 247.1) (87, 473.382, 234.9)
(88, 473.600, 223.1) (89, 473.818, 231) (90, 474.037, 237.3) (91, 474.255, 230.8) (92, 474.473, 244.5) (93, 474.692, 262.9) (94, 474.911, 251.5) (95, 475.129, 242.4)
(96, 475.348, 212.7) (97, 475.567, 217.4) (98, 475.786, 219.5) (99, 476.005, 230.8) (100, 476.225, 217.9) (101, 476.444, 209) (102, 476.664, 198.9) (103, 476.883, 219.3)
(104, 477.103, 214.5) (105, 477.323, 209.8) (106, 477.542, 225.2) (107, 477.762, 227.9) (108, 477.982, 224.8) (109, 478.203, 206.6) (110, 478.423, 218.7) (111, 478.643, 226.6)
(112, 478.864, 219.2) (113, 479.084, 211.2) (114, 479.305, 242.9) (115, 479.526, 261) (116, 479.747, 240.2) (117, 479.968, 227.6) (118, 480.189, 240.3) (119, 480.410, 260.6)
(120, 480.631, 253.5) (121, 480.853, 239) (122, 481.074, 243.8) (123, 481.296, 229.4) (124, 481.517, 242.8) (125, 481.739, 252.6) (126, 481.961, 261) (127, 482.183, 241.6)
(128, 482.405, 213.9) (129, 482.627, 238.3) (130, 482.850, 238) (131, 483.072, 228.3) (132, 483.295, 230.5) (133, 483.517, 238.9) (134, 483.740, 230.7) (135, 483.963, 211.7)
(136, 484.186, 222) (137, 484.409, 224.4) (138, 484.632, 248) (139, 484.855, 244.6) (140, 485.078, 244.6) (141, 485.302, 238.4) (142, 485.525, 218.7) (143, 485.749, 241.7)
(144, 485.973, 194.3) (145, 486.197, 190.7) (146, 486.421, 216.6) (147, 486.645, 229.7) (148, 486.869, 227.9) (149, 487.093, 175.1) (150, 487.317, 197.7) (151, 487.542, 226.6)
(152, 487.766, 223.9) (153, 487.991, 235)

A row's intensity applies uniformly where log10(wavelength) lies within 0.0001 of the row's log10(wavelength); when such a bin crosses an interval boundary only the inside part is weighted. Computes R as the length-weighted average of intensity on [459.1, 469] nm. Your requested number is 235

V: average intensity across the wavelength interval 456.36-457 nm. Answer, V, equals 241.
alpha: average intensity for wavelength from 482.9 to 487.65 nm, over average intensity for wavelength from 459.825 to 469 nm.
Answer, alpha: 0.94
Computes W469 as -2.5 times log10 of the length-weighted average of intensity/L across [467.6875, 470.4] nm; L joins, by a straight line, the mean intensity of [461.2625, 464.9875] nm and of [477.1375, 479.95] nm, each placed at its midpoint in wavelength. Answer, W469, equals 0.04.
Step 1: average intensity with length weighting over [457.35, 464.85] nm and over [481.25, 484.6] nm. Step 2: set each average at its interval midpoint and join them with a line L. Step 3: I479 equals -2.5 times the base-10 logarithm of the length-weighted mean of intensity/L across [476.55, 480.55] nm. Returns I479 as 0.037 mag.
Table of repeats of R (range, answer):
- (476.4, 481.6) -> 229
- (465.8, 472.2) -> 231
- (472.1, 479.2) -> 228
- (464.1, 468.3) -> 231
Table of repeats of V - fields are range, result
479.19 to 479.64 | 251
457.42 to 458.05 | 228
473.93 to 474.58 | 238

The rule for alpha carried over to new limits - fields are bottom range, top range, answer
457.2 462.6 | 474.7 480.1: 0.95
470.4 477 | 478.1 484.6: 1.01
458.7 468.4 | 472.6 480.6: 0.97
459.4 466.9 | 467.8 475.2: 0.98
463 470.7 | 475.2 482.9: 1.00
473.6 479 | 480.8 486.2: 1.04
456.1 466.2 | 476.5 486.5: 0.97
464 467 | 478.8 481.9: 1.05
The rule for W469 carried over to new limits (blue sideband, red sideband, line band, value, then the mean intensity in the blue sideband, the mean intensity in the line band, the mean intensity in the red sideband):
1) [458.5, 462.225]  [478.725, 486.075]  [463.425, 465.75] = 0.04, 238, 229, 236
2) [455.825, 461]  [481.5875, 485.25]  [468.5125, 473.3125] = 0.01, 233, 233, 236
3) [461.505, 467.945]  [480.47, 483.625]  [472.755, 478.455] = 0.06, 237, 227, 240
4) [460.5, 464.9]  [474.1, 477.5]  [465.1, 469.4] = 0.02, 243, 232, 226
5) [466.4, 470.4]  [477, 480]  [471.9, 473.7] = -0.08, 225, 241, 225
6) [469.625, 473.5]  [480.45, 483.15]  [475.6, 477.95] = 0.09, 232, 218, 241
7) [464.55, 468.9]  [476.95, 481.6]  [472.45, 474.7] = -0.03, 229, 237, 232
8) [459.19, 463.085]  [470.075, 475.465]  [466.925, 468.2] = 0.03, 241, 231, 234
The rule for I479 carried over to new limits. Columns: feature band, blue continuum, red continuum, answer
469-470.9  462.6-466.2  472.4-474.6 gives 0.073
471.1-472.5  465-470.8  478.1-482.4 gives -0.060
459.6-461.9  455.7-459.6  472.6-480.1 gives -0.033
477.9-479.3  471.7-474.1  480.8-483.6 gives 0.095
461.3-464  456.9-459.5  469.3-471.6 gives -0.091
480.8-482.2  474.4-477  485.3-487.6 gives -0.119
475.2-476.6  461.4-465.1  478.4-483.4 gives 0.099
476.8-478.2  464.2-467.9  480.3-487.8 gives 0.055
